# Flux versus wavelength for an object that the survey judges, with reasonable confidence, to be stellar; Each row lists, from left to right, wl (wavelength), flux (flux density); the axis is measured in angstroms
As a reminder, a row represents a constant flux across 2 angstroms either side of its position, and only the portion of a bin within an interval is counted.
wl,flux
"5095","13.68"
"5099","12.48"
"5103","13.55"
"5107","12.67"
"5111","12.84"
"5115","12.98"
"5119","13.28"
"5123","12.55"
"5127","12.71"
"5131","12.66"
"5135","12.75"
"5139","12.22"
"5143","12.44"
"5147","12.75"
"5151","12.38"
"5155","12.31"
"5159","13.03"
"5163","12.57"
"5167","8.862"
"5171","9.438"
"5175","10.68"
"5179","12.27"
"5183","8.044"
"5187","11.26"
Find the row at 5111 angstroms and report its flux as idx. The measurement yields 12.84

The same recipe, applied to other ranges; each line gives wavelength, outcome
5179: 12.27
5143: 12.44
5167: 8.862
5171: 9.438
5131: 12.66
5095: 13.68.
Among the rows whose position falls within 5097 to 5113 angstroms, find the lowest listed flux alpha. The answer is 12.48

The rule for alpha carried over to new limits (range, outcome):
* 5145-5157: 12.31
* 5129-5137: 12.66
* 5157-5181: 8.862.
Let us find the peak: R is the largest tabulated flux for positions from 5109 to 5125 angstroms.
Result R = 13.28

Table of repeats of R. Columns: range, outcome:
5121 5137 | 12.75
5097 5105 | 13.55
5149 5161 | 13.03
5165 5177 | 10.68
